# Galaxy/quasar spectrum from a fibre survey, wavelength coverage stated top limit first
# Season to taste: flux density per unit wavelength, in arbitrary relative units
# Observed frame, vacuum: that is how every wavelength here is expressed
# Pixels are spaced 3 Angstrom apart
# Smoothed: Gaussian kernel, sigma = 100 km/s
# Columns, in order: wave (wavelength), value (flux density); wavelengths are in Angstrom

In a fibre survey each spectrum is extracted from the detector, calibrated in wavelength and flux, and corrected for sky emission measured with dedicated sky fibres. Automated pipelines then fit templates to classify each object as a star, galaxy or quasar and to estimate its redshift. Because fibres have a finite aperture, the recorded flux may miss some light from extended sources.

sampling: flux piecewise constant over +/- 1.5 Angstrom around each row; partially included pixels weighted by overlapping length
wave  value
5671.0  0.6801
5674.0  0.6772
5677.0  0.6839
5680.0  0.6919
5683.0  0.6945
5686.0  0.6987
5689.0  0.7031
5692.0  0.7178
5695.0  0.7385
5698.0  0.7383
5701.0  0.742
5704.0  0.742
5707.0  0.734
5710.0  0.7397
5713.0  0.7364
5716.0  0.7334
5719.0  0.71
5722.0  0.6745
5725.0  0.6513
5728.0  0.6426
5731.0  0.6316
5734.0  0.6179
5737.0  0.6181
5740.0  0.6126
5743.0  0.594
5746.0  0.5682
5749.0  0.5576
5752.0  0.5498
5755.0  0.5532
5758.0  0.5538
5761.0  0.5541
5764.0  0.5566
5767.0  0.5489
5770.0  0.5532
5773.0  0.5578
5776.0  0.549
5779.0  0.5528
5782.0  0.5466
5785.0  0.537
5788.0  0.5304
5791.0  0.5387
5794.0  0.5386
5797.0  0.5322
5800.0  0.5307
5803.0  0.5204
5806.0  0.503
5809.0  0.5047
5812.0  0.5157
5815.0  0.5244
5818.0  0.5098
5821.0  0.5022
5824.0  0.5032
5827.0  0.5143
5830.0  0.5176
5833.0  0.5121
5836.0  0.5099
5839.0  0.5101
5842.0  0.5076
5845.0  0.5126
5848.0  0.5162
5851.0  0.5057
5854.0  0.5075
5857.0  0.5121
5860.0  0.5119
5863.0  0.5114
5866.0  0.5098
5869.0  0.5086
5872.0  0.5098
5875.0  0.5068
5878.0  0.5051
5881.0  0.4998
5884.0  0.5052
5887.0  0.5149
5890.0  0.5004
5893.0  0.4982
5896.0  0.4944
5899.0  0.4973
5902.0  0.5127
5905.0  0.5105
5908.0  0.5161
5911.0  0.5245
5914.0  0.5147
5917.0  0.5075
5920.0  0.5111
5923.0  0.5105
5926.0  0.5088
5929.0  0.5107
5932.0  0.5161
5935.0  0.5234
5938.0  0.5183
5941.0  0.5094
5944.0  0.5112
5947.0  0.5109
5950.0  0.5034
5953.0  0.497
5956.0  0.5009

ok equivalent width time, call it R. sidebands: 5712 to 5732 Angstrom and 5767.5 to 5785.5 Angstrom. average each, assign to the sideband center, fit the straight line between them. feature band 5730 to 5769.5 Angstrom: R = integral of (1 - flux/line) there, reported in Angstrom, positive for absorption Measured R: 2.5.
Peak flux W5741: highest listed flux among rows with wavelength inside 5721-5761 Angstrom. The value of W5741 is 0.6745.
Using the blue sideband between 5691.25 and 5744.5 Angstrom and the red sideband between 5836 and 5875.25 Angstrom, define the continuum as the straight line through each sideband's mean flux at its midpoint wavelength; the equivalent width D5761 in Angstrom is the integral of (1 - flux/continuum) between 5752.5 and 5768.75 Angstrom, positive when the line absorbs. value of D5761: 2.0 Angstrom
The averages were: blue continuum 0.687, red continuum 0.51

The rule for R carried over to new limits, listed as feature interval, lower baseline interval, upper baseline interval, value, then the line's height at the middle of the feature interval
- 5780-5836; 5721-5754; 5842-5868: 2.9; 0.55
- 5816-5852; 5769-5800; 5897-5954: 1.4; 0.532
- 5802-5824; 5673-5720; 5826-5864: 1.8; 0.556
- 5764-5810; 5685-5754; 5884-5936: 5.7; 0.614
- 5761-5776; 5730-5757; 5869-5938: 0.6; 0.576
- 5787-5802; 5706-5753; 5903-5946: 1.7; 0.603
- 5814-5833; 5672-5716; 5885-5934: 2.6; 0.592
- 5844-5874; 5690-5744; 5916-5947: 3.2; 0.572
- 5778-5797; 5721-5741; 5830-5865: 1.2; 0.575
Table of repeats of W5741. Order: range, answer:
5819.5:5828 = 0.5143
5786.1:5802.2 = 0.5387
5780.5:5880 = 0.5466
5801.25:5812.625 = 0.5204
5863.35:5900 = 0.5149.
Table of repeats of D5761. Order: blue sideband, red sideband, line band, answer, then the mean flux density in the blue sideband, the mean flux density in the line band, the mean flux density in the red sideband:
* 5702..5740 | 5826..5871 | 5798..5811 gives 1.3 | 0.684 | 0.515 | 0.511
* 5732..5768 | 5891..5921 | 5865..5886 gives 0.6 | 0.575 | 0.507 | 0.509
